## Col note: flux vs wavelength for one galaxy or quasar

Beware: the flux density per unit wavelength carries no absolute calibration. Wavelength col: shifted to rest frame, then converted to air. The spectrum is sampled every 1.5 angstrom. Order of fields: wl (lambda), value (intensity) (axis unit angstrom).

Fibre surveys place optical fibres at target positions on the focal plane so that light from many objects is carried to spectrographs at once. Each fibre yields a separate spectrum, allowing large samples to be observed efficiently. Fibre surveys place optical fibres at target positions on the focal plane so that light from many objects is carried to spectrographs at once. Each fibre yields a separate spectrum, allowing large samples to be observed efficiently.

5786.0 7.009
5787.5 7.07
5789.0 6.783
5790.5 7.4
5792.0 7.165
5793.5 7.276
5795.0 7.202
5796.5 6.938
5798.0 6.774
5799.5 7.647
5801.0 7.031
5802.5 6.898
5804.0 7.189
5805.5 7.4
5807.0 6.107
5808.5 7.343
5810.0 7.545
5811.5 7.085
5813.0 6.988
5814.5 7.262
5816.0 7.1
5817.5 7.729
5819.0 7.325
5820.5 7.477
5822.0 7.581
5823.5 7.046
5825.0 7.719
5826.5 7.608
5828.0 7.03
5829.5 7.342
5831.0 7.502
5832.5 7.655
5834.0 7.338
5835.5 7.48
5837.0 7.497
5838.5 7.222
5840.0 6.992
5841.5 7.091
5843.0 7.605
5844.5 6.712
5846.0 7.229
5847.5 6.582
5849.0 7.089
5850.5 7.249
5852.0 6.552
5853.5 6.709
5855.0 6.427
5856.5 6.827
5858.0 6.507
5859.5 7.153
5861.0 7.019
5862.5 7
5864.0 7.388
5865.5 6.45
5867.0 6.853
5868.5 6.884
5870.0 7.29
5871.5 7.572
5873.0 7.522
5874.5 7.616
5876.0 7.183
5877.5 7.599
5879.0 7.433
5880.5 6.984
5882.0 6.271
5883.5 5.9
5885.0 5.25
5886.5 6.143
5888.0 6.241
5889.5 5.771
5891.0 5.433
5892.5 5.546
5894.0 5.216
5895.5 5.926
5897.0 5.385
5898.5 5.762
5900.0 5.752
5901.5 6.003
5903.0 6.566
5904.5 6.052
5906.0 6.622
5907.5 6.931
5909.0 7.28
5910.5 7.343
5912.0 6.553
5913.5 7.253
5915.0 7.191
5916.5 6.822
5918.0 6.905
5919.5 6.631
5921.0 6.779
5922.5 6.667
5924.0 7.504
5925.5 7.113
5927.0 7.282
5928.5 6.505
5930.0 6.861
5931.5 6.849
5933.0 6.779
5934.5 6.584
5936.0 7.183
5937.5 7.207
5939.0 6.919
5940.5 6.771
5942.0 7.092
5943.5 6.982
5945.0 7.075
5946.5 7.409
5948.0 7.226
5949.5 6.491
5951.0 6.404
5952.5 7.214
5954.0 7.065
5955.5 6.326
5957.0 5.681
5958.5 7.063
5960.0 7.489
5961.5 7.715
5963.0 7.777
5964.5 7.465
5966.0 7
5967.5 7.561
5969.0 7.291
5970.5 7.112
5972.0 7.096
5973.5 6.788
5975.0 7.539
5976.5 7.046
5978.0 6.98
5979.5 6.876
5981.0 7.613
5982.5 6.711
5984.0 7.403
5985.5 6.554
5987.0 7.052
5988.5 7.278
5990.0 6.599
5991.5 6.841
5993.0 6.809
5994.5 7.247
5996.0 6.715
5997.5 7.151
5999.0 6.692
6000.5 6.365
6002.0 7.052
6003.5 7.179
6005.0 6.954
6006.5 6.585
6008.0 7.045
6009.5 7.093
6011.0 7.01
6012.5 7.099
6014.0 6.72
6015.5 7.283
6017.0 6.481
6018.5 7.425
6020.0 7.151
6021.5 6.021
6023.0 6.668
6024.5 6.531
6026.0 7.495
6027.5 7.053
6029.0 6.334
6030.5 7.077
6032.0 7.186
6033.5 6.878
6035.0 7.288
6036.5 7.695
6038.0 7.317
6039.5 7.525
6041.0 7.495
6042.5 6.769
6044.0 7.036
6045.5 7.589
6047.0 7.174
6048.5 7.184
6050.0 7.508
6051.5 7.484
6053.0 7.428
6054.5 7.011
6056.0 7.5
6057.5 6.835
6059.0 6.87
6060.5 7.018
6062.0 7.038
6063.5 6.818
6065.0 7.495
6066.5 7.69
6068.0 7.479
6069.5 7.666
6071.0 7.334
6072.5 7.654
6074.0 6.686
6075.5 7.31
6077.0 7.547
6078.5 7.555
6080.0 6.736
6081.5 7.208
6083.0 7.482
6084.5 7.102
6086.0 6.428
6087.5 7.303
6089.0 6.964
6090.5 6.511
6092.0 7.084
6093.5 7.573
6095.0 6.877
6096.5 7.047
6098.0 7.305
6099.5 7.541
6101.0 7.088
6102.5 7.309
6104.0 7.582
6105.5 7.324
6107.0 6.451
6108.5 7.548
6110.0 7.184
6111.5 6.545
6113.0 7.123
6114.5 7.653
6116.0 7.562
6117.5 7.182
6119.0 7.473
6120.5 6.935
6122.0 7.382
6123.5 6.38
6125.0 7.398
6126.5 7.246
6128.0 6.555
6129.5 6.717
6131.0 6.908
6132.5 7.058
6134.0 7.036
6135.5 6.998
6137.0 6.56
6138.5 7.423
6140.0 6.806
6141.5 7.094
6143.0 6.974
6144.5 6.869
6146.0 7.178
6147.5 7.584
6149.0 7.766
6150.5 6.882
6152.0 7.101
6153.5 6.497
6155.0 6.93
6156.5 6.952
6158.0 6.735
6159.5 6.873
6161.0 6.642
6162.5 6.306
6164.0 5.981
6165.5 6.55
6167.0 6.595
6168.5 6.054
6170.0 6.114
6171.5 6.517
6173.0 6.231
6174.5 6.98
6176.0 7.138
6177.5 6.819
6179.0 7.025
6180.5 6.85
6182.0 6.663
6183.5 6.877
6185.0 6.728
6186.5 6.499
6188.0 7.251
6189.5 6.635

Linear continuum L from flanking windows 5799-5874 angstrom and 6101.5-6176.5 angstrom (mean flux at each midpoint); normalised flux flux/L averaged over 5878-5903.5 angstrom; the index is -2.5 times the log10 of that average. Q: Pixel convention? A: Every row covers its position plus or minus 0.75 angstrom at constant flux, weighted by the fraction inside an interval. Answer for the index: 0.19 mag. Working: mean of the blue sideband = 7.16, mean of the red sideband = 6.94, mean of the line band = 5.99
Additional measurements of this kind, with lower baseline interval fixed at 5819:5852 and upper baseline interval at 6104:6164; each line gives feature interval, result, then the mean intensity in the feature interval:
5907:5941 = 0.04 mag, 6.95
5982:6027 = 0.03 mag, 6.91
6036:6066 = -0.02 mag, 7.24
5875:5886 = 0.09 mag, 6.67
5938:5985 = 0.01 mag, 7.07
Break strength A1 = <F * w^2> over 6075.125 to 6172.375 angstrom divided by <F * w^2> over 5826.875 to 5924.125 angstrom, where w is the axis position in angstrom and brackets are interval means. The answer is 1.1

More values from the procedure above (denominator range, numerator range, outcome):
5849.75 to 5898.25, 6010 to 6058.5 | 1.14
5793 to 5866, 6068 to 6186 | 1.08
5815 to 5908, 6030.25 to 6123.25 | 1.14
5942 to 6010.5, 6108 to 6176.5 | 1.04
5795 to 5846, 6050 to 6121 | 1.09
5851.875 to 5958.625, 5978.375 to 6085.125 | 1.10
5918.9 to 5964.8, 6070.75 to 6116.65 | 1.08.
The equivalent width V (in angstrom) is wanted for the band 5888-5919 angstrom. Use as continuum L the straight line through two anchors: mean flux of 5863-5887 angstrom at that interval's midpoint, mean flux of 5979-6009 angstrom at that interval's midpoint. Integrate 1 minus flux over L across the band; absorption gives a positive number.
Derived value 2.7 angstrom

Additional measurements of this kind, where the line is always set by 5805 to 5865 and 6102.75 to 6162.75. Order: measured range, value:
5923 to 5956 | 0.8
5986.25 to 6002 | 0.5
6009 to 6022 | 0.3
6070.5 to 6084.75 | -0.4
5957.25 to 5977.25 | -0.4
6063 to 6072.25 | -0.5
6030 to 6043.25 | -0.3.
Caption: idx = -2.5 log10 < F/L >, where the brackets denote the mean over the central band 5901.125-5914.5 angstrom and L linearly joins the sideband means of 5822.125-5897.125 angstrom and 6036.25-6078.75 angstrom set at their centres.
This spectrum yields 0.03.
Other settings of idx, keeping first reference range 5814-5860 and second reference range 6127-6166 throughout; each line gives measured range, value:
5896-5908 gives 0.17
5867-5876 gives -0.03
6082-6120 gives -0.04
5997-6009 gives 0.02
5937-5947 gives 0.00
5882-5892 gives 0.22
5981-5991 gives 0.01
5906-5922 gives 0.02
